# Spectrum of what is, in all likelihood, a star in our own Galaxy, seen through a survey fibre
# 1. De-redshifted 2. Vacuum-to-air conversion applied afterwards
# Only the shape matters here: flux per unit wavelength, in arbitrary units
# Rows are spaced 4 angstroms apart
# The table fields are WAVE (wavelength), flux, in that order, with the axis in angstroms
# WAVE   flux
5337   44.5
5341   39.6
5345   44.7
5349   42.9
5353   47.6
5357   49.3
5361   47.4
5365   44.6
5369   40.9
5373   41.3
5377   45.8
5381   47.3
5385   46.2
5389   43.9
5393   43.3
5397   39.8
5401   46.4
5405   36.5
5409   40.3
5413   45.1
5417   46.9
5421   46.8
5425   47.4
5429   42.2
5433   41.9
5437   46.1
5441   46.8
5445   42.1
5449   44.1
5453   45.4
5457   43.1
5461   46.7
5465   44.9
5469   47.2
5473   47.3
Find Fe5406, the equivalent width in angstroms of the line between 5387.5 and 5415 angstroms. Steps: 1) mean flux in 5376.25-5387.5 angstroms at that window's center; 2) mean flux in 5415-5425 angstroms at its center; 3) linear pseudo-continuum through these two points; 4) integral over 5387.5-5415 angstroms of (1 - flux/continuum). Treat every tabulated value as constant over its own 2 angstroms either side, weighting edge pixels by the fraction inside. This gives 2.7 angstroms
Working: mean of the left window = 46.4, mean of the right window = 47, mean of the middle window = 42.2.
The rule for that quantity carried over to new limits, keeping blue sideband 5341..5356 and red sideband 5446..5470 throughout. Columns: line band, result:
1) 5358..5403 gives 0.4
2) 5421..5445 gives 0.1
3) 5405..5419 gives 0.6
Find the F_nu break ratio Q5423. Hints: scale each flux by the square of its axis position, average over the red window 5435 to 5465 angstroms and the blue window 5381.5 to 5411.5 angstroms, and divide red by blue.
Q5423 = 1.1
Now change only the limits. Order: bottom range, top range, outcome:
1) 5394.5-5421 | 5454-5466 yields 1.07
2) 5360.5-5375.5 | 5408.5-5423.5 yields 1.07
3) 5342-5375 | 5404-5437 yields 1.00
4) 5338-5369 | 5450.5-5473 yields 1.06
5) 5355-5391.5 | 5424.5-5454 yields 1.01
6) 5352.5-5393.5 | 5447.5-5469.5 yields 1.03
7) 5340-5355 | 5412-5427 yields 1.09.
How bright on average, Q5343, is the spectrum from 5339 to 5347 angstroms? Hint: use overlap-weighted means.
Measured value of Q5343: 42.2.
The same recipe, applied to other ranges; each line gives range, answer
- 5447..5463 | 44.8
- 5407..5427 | 45.3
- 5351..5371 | 46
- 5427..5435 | 42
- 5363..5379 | 43.1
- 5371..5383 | 44.8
